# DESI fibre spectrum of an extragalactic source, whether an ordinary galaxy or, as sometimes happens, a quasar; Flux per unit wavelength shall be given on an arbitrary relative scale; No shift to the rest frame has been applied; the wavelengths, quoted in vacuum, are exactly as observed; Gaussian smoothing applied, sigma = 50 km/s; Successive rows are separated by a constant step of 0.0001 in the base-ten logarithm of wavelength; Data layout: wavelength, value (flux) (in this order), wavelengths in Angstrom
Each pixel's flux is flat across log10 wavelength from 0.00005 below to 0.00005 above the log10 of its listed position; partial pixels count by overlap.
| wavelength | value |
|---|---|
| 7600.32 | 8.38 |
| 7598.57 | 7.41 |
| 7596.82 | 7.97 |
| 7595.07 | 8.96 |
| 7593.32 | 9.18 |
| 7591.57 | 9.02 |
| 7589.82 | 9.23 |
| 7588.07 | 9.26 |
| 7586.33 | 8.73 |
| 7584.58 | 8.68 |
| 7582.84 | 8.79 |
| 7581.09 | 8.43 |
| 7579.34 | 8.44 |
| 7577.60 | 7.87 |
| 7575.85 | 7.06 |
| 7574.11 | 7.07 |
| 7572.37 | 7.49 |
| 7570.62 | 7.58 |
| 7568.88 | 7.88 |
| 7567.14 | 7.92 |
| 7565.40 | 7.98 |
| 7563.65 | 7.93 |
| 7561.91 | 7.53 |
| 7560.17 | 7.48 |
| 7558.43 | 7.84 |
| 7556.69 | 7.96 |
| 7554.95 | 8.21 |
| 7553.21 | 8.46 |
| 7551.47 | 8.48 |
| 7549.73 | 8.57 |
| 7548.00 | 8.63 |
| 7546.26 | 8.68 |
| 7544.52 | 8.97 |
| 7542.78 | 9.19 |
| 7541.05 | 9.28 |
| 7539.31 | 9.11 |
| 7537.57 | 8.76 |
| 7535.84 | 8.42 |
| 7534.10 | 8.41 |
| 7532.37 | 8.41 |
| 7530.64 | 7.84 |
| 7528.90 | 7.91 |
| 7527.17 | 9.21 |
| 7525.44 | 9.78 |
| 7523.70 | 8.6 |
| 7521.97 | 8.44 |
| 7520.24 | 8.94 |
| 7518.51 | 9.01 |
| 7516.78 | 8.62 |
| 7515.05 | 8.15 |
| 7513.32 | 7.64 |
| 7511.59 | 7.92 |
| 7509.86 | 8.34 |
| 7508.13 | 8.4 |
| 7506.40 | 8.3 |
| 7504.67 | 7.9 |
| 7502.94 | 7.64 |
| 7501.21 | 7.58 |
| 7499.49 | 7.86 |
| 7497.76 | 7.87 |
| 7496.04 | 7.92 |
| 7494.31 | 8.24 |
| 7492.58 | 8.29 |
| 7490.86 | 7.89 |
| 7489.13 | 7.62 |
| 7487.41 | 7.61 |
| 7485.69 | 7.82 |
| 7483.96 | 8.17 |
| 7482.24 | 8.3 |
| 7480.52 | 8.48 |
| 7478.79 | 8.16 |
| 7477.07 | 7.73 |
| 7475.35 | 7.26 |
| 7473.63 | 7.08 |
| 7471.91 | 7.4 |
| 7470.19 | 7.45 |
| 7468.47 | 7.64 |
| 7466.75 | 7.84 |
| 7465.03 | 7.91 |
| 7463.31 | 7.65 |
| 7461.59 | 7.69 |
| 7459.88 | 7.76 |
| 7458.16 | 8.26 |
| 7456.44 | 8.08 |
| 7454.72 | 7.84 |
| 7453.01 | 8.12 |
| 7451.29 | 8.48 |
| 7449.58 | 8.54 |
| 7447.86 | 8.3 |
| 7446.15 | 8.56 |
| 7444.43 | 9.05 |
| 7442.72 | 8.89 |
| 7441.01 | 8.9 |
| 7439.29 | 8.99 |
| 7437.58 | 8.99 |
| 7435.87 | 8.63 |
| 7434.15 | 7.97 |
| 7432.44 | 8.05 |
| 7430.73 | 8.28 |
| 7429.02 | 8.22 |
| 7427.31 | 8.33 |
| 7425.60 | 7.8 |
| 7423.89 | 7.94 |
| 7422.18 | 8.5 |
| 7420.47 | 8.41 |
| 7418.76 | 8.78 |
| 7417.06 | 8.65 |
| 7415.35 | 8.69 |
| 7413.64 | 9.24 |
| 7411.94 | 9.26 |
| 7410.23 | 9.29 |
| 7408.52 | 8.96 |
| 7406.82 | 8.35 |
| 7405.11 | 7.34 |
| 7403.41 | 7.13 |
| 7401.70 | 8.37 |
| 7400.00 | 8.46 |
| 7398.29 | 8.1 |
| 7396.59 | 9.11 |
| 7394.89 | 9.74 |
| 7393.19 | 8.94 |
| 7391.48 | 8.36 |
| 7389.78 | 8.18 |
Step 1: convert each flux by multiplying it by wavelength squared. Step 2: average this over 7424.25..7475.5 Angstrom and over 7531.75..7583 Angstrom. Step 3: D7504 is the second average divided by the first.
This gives 1.0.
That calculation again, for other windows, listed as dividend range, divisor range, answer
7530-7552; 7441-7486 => 1.10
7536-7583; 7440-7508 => 1.05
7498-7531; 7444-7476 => 1.06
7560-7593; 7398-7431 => 1.01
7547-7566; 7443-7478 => 1.05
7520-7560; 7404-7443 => 1.04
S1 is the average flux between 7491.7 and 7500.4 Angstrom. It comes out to 8.04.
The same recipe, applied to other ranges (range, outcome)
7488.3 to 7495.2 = 8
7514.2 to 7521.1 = 8.68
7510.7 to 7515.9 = 7.9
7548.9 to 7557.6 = 8.33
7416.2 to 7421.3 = 8.62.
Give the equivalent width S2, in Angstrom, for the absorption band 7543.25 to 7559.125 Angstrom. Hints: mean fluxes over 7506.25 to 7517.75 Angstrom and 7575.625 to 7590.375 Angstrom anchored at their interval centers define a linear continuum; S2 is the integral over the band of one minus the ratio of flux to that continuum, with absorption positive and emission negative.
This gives -0.11 Angstrom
